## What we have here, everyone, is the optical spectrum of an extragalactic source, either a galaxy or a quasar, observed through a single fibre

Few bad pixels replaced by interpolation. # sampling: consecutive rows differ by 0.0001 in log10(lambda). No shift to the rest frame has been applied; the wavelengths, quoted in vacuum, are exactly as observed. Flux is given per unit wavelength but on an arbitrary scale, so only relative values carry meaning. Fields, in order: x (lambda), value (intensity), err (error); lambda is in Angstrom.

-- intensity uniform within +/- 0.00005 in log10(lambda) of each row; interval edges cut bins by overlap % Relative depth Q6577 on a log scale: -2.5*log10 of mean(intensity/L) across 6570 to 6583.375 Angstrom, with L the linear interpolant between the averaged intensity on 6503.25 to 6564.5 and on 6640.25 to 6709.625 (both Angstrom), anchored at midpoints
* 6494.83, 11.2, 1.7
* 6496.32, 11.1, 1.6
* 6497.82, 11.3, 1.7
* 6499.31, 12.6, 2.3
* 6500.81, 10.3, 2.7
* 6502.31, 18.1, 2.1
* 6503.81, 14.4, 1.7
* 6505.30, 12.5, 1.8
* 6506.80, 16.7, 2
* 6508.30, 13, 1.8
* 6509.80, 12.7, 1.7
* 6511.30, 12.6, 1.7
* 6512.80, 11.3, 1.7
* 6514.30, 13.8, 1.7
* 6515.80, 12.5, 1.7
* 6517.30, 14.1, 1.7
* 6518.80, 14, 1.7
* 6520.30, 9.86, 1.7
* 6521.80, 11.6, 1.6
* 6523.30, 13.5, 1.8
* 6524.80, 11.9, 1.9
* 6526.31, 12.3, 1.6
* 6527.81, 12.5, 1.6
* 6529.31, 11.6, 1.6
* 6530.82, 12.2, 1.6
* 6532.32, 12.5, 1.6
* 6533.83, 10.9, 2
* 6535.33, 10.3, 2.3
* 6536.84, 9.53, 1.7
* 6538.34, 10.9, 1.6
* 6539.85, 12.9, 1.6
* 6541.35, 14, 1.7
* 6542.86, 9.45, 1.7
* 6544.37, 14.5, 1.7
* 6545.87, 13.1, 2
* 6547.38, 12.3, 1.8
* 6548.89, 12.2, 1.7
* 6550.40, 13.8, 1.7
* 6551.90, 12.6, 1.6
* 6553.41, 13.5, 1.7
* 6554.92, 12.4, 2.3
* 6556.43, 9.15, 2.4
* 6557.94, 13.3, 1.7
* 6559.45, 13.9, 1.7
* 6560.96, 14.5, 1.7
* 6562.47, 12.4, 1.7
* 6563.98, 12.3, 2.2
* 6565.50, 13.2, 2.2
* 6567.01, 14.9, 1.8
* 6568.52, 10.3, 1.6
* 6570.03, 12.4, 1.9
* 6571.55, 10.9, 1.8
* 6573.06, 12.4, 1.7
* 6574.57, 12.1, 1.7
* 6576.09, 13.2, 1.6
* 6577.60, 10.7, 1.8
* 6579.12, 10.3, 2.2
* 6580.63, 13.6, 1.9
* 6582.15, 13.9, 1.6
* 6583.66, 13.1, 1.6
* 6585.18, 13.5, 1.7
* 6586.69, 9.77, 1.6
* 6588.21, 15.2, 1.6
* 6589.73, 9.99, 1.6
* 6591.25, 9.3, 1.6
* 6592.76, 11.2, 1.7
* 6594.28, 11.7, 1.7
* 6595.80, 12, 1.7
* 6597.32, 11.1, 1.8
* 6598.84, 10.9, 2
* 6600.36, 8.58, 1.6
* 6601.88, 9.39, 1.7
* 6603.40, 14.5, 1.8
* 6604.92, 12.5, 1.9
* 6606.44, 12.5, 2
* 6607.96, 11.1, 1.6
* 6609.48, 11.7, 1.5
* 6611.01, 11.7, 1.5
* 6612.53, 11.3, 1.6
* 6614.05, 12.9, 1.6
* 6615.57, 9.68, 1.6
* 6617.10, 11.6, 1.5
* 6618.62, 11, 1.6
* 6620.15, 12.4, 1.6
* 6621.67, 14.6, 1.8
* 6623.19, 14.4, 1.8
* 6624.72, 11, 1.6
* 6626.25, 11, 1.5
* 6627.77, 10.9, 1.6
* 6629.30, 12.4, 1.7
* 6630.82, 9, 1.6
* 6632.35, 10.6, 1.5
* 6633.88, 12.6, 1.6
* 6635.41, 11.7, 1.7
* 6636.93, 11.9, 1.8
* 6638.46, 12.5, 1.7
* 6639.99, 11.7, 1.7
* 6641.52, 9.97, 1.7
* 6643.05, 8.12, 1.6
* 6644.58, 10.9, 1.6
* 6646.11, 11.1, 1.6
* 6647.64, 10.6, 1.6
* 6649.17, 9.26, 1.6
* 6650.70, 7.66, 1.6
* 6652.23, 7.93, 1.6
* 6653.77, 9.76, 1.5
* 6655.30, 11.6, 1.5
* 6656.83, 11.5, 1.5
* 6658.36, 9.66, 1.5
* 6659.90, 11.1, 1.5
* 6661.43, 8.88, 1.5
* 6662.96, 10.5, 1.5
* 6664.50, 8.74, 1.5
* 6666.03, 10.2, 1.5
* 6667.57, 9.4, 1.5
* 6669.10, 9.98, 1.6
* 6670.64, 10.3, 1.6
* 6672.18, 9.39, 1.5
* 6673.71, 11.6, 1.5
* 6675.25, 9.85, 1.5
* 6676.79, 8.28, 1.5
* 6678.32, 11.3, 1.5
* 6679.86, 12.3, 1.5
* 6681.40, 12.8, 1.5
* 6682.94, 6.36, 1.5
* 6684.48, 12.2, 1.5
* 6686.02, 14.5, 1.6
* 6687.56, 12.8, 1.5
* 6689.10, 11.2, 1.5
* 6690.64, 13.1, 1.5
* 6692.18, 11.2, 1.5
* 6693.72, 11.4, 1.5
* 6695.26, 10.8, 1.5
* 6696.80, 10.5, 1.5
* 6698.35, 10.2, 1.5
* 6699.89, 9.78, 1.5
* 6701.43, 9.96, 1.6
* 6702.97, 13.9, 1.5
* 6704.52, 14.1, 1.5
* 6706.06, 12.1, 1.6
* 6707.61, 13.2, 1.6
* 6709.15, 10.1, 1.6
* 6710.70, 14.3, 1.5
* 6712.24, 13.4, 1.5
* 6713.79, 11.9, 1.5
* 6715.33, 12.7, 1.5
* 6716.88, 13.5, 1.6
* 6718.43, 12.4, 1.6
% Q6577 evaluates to -0.02 mag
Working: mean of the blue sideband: 12.5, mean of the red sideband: 10.7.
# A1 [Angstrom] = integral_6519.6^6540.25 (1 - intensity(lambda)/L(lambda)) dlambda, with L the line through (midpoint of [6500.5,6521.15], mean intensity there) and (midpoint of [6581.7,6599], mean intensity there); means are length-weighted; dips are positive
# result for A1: 2.2 Angstrom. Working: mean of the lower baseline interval 13.3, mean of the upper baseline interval 11.8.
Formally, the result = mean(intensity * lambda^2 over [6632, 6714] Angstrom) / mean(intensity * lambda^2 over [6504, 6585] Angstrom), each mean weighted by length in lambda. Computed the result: 0.91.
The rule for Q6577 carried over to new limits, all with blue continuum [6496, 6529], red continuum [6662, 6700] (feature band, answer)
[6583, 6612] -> 0.022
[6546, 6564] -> -0.035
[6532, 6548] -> 0.060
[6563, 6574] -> -0.016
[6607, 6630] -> -0.029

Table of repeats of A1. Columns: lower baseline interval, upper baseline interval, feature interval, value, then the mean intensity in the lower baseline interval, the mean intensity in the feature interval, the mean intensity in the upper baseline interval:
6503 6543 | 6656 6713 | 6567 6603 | 0.8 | 12.4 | 11.6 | 11.1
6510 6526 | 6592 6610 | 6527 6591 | -1.6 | 12.5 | 12.3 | 11.4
